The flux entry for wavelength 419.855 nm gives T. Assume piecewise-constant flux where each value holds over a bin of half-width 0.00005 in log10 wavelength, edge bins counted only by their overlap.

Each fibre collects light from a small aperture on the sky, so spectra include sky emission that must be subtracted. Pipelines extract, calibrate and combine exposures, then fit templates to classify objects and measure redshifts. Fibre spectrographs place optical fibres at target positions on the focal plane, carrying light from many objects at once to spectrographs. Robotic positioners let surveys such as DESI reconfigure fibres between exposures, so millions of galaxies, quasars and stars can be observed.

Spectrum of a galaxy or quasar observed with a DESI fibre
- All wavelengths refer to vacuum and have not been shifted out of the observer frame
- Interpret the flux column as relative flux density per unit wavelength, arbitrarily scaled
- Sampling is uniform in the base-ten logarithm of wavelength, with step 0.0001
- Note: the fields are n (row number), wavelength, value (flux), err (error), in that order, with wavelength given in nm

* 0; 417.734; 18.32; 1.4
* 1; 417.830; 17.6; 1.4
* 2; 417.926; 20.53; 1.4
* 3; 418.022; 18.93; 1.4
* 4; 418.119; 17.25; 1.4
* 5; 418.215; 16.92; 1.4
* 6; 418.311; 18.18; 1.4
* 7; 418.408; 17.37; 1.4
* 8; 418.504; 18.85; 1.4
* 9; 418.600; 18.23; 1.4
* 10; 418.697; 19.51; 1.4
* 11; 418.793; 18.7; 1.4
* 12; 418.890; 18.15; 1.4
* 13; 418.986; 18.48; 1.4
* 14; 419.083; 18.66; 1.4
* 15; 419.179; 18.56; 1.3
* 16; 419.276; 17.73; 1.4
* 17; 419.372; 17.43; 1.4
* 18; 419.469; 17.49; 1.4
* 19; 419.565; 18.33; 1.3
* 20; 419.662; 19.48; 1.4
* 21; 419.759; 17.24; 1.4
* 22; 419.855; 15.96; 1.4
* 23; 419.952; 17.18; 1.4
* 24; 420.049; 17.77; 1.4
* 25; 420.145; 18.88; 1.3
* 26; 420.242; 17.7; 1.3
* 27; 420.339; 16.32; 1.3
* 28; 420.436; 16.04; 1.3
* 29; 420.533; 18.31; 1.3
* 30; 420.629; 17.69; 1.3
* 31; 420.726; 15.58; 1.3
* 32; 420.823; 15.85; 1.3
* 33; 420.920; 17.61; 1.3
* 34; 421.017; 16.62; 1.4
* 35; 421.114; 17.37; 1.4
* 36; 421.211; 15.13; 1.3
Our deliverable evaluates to 15.96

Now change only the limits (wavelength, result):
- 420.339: 16.32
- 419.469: 17.49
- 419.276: 17.73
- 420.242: 17.7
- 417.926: 20.53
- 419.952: 17.18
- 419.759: 17.24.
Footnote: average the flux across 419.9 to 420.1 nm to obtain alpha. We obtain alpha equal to 17.5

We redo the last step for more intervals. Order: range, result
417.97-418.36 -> 17.8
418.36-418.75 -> 18.5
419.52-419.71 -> 18.9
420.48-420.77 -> 17.2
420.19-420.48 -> 16.7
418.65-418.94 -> 18.8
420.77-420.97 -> 16.7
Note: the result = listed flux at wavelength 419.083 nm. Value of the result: 18.66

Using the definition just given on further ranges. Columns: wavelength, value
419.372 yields 17.43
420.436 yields 16.04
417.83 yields 17.6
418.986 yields 18.48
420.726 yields 15.58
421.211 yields 15.13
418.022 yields 18.93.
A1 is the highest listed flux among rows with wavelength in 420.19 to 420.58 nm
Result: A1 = 18.31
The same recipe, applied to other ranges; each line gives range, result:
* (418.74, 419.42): 18.7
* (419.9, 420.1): 17.77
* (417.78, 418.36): 20.53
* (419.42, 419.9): 19.48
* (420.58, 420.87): 17.69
